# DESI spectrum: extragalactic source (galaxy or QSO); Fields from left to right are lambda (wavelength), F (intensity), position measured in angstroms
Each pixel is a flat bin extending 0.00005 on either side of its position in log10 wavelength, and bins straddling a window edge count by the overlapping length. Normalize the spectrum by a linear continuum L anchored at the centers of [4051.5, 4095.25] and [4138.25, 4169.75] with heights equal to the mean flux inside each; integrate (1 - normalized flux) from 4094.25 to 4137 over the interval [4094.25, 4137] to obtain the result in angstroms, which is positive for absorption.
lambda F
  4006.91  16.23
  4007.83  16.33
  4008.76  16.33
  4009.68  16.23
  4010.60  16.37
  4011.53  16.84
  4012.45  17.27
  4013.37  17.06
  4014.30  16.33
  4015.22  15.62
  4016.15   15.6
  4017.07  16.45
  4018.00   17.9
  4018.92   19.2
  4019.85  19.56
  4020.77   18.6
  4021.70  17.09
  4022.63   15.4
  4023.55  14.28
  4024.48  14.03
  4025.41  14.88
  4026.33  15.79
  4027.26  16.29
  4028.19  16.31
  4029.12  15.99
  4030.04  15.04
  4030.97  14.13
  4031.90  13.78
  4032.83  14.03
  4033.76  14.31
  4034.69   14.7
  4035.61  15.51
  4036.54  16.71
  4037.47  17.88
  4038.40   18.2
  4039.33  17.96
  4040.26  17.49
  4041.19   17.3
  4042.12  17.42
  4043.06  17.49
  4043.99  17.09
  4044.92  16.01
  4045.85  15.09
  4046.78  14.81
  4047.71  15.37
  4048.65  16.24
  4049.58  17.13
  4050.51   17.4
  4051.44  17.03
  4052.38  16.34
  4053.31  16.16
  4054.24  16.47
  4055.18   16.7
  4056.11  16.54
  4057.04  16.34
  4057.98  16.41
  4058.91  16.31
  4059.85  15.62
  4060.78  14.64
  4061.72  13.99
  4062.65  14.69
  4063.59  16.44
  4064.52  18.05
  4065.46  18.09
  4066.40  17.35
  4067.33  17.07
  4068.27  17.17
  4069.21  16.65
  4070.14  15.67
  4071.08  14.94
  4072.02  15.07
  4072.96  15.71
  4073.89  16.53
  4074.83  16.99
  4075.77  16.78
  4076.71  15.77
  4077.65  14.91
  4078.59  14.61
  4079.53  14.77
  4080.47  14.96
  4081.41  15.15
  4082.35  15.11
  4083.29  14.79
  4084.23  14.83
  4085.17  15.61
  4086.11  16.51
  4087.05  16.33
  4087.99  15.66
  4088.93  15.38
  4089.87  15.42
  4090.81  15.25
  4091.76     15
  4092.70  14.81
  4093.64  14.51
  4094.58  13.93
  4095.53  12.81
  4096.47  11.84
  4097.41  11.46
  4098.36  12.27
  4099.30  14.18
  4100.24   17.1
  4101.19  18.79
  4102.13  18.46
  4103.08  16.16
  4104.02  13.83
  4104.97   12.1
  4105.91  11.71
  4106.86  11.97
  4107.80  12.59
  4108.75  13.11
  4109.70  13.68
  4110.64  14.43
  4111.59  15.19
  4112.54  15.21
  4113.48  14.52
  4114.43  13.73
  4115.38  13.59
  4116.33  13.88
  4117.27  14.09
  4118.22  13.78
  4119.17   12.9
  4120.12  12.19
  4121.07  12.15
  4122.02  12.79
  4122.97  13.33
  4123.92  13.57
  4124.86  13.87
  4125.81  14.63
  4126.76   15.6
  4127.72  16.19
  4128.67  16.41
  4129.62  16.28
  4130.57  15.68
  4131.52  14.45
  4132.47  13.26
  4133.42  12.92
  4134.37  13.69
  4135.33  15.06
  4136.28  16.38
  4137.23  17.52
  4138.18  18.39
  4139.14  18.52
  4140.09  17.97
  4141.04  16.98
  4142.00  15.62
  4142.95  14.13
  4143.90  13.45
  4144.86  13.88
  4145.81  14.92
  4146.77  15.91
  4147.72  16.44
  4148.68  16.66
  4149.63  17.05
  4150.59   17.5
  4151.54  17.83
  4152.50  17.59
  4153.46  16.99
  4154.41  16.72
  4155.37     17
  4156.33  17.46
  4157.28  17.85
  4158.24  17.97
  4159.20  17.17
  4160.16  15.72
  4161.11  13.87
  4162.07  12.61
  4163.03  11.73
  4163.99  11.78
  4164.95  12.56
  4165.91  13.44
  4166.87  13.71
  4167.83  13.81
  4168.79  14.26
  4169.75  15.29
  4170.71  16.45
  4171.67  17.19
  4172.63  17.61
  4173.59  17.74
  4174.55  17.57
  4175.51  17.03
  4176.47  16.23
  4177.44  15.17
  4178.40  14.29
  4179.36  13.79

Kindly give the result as 4.2 angstroms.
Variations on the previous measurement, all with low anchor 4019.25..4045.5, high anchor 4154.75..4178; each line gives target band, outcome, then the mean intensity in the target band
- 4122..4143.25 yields 0.30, 15.4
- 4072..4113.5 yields 2.82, 14.8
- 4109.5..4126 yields 2.09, 13.7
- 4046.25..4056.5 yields -0.18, 16.4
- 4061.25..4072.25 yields -0.19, 16.3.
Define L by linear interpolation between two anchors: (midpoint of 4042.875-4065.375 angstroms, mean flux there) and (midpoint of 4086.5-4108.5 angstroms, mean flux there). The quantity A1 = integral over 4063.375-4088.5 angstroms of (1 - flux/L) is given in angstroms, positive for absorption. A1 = -1.1 angstroms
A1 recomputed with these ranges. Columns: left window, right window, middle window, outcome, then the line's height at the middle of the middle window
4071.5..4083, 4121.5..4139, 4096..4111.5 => 1.3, 15.3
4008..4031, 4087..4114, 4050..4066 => -0.9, 15.4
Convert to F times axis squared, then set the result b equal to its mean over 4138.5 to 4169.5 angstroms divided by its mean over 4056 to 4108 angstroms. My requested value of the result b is 1.1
